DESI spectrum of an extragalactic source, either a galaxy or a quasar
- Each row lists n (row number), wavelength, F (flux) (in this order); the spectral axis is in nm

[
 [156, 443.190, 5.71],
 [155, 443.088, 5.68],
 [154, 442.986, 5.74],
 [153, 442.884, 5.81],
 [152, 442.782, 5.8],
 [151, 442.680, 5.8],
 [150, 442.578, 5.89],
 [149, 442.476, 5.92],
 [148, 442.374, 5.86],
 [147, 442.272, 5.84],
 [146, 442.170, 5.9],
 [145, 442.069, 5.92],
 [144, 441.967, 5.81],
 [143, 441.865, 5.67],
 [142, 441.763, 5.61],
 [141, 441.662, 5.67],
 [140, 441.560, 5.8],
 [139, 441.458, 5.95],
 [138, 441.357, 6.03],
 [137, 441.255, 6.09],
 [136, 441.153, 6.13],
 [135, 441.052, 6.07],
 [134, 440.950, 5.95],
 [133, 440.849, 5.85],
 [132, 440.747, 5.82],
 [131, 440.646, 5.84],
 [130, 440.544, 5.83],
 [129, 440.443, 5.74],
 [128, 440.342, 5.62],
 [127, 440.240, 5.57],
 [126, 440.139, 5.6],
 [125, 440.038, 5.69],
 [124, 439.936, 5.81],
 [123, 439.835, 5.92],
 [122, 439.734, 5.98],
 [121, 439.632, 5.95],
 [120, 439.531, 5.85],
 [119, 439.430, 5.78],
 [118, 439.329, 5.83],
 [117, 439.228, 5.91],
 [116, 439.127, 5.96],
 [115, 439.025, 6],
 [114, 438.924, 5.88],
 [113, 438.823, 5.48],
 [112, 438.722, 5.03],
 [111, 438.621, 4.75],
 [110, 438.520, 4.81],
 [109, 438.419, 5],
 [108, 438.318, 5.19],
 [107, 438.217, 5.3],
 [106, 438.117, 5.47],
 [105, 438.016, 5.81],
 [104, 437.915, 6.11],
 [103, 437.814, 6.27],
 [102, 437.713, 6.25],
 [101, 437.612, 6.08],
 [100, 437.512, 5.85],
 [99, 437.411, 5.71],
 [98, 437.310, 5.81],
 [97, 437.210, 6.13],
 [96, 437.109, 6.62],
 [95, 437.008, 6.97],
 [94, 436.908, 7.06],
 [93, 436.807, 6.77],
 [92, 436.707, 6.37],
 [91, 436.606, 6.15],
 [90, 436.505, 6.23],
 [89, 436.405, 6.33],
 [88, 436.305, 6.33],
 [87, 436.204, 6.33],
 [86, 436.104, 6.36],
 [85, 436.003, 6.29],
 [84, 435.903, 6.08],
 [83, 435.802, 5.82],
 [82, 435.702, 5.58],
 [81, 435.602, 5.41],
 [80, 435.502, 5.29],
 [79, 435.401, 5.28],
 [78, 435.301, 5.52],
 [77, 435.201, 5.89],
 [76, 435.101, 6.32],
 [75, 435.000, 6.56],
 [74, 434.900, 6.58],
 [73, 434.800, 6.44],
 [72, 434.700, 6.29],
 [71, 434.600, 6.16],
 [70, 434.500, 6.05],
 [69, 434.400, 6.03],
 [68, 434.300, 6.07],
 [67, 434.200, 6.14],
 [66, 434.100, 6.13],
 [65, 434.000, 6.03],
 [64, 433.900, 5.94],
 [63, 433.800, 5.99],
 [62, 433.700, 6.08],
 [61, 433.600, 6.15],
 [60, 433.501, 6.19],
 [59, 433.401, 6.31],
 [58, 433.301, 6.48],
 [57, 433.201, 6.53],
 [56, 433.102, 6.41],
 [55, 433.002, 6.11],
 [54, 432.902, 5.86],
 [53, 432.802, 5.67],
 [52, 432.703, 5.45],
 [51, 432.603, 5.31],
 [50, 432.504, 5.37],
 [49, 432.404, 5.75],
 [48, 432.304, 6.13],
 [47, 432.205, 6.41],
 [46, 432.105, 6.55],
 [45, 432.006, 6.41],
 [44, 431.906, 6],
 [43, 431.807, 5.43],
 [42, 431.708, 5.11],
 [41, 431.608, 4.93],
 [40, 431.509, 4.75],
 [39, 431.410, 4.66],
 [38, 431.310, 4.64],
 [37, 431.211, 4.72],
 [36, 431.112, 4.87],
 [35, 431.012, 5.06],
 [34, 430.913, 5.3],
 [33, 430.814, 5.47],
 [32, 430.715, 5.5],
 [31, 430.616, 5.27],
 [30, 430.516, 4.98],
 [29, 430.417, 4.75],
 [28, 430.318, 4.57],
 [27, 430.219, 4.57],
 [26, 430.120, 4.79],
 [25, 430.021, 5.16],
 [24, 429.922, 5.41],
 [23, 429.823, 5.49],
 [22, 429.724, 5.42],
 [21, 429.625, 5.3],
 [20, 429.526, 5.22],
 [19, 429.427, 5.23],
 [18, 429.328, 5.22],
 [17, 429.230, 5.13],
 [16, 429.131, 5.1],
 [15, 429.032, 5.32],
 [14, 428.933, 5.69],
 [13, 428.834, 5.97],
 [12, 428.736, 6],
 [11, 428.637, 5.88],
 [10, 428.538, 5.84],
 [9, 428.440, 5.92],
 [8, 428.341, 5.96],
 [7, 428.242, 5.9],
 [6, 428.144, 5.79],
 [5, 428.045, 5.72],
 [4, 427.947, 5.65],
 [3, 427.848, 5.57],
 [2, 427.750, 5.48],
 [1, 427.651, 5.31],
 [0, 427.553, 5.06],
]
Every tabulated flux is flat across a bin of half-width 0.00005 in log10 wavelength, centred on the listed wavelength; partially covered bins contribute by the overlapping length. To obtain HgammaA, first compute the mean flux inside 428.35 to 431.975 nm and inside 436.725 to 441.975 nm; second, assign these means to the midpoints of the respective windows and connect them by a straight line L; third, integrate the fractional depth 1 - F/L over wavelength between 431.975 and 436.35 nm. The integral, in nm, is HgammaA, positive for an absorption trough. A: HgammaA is -0.43 nm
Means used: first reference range 5.25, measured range 6.04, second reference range 5.84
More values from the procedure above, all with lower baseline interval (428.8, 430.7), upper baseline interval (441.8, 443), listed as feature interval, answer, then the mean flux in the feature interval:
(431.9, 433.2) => -0.16 nm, 5.98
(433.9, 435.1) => -0.17 nm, 6.22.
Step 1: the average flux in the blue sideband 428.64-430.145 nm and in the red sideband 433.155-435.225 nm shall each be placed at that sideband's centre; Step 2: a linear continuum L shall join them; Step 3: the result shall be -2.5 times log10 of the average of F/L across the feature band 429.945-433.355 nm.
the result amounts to 0.066 mag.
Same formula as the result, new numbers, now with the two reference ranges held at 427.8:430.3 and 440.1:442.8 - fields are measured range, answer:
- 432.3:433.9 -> -0.07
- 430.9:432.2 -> 0.05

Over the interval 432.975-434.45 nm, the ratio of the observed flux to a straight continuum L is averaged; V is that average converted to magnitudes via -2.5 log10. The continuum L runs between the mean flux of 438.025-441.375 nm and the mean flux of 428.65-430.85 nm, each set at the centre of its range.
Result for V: -0.14 mag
